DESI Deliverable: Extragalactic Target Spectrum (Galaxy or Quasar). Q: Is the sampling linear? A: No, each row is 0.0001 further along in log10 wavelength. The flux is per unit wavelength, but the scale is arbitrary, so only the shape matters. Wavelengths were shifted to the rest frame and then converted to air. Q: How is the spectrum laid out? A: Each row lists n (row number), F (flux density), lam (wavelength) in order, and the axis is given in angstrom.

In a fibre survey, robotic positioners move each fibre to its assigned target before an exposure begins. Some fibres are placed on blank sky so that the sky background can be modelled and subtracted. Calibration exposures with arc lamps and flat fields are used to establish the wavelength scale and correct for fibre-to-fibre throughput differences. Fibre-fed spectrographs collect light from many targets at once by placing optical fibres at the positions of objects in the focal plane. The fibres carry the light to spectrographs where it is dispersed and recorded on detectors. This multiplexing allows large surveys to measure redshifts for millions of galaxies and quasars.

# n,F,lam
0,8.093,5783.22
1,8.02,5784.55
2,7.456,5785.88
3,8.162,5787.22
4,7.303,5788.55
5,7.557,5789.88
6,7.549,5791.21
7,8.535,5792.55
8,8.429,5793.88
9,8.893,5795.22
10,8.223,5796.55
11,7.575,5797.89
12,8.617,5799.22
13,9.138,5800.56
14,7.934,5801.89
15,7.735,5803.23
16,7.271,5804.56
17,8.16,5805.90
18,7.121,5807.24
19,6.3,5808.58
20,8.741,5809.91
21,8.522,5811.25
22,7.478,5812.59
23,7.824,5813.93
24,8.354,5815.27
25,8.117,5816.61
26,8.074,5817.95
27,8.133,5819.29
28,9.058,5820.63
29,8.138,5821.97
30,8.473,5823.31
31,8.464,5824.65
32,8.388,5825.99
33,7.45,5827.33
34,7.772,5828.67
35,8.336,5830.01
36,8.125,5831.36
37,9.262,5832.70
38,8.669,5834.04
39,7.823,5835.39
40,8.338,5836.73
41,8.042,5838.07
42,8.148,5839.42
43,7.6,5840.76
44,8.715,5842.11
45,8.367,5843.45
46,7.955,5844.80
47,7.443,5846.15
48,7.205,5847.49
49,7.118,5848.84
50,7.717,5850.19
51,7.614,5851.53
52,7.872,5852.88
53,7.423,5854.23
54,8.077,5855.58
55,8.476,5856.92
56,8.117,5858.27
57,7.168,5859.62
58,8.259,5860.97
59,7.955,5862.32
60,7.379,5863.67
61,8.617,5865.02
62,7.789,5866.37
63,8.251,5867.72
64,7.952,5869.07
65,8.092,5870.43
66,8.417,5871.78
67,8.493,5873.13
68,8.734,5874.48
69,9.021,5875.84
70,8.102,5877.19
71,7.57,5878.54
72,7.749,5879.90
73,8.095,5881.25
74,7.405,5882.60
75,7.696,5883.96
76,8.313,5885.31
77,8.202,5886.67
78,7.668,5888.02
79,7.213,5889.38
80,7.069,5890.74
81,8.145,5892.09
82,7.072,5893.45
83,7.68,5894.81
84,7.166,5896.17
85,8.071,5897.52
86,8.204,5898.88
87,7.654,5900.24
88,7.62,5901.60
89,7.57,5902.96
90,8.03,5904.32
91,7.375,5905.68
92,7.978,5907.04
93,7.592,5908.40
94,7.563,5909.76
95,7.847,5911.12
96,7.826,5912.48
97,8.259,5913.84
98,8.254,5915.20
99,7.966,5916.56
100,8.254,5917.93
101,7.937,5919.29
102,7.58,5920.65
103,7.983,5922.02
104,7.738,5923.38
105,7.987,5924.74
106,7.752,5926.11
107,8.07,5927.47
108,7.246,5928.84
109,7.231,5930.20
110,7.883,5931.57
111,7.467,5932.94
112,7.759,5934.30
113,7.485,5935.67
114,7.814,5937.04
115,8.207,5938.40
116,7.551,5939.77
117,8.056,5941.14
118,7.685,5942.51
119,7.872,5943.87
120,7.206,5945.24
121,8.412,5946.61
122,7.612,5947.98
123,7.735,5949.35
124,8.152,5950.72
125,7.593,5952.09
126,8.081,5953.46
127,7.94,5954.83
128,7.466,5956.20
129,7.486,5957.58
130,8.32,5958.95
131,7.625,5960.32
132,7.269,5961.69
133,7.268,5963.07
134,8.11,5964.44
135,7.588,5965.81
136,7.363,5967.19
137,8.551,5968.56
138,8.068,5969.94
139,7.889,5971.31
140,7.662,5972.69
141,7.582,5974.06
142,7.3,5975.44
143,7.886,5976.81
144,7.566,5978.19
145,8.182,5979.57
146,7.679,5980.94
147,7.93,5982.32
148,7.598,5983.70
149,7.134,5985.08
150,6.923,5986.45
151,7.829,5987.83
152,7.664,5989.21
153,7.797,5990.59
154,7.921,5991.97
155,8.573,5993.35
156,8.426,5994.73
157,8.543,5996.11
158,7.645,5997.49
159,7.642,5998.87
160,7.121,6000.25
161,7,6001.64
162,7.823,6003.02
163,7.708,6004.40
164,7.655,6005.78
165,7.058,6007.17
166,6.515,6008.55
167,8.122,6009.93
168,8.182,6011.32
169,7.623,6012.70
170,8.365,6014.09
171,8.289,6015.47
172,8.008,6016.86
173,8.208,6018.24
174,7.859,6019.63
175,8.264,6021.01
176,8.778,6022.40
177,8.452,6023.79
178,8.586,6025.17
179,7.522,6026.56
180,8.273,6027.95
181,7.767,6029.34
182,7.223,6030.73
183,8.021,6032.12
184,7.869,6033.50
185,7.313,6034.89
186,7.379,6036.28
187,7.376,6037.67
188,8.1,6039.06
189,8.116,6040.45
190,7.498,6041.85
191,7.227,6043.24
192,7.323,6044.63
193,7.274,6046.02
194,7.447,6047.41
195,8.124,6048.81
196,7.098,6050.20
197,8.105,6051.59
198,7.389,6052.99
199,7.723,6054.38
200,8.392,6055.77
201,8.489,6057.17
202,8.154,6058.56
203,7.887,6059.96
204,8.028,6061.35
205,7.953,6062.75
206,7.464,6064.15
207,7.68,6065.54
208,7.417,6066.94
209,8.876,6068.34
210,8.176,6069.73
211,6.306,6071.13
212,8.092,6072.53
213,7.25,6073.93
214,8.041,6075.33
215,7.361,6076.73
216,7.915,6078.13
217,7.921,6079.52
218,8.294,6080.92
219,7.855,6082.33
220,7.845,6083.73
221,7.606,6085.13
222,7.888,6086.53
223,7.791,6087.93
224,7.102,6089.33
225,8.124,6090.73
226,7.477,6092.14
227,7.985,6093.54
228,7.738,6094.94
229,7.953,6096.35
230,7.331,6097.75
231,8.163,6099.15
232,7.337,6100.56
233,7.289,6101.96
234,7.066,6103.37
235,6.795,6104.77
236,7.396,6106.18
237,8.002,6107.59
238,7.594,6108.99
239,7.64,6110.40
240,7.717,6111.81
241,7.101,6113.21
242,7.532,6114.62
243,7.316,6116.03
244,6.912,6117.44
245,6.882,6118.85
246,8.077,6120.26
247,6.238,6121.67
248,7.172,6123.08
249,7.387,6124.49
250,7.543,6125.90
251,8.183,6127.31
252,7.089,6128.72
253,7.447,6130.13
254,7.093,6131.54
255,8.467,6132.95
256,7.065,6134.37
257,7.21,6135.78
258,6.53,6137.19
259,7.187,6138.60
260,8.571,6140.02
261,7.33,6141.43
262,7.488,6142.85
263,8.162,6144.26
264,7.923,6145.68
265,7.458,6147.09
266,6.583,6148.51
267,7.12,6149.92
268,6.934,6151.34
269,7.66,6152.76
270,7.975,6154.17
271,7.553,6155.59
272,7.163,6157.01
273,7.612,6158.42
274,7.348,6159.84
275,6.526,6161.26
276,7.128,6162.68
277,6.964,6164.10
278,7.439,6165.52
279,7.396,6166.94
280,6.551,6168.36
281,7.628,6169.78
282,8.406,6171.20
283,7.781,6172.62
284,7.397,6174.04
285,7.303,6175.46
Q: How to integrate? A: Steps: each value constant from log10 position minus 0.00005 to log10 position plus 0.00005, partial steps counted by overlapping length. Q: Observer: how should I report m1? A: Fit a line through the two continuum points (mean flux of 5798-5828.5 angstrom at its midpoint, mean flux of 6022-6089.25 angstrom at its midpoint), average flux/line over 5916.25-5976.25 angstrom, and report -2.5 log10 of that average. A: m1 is 0.02 mag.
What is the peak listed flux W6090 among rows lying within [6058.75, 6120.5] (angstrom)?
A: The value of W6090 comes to 8.876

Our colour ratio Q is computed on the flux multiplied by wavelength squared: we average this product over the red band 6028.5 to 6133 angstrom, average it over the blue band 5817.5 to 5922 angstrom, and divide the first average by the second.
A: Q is 1.0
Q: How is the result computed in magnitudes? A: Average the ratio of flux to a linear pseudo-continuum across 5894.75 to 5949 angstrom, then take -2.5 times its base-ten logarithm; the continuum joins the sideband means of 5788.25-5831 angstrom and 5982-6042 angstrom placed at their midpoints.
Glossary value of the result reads 0.019 mag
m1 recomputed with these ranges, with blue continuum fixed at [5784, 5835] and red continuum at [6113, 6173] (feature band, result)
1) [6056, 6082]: -0.05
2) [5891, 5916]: 0.02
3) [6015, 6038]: -0.05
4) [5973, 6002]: 0.00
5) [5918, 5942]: 0.01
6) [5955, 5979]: 0.01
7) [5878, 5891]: 0.03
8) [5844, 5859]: 0.04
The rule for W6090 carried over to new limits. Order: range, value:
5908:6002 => 8.573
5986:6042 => 8.778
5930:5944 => 8.207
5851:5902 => 9.021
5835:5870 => 8.715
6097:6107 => 8.163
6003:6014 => 8.182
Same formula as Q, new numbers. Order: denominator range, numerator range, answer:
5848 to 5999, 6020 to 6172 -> 1.03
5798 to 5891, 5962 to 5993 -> 1.01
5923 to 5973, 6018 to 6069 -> 1.04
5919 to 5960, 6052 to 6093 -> 1.05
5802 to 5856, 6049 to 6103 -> 1.06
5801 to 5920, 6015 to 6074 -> 1.05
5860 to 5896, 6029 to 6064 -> 1.03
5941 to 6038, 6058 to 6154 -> 1.01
